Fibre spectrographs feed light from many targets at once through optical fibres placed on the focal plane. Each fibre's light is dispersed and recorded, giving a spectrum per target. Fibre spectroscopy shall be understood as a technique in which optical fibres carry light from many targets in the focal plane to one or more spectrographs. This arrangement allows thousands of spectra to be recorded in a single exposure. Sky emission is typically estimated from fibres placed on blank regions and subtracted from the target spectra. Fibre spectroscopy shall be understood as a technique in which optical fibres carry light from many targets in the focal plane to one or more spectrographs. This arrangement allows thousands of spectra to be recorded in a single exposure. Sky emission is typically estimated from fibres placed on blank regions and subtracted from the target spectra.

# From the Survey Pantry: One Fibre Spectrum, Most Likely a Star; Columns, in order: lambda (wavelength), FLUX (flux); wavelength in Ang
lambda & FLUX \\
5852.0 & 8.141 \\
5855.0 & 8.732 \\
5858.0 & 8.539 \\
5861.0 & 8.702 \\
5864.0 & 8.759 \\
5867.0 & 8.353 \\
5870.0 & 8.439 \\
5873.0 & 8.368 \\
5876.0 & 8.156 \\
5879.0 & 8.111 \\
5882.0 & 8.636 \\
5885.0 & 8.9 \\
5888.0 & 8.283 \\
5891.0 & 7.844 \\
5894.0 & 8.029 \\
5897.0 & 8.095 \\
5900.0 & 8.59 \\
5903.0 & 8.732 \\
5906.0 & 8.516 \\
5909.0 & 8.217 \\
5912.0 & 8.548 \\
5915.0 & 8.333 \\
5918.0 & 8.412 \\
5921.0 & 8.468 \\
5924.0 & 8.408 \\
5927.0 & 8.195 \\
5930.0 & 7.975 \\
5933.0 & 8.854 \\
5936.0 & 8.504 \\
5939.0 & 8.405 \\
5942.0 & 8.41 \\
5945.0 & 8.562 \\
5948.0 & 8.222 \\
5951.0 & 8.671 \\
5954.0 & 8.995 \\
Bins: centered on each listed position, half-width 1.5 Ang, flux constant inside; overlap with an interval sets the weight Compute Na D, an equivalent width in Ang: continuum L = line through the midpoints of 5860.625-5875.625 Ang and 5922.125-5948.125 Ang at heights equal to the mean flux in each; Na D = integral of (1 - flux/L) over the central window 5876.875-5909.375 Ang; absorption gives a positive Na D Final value 0.4 Ang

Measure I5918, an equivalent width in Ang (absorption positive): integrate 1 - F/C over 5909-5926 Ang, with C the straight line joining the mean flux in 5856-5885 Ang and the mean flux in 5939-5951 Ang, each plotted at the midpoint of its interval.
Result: 0.1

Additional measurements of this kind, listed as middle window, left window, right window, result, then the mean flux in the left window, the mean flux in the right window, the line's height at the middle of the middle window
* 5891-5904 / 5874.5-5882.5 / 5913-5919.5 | 0.1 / 8.26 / 8.39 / 8.32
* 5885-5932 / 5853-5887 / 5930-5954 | 1.0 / 8.51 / 8.51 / 8.51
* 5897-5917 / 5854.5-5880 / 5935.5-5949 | 0.0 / 8.46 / 8.42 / 8.44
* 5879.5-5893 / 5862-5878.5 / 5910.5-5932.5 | 0.0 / 8.41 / 8.36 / 8.39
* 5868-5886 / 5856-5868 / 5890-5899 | -0.2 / 8.6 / 8.03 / 8.34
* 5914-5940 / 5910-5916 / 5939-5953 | 0.2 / 8.43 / 8.48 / 8.45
